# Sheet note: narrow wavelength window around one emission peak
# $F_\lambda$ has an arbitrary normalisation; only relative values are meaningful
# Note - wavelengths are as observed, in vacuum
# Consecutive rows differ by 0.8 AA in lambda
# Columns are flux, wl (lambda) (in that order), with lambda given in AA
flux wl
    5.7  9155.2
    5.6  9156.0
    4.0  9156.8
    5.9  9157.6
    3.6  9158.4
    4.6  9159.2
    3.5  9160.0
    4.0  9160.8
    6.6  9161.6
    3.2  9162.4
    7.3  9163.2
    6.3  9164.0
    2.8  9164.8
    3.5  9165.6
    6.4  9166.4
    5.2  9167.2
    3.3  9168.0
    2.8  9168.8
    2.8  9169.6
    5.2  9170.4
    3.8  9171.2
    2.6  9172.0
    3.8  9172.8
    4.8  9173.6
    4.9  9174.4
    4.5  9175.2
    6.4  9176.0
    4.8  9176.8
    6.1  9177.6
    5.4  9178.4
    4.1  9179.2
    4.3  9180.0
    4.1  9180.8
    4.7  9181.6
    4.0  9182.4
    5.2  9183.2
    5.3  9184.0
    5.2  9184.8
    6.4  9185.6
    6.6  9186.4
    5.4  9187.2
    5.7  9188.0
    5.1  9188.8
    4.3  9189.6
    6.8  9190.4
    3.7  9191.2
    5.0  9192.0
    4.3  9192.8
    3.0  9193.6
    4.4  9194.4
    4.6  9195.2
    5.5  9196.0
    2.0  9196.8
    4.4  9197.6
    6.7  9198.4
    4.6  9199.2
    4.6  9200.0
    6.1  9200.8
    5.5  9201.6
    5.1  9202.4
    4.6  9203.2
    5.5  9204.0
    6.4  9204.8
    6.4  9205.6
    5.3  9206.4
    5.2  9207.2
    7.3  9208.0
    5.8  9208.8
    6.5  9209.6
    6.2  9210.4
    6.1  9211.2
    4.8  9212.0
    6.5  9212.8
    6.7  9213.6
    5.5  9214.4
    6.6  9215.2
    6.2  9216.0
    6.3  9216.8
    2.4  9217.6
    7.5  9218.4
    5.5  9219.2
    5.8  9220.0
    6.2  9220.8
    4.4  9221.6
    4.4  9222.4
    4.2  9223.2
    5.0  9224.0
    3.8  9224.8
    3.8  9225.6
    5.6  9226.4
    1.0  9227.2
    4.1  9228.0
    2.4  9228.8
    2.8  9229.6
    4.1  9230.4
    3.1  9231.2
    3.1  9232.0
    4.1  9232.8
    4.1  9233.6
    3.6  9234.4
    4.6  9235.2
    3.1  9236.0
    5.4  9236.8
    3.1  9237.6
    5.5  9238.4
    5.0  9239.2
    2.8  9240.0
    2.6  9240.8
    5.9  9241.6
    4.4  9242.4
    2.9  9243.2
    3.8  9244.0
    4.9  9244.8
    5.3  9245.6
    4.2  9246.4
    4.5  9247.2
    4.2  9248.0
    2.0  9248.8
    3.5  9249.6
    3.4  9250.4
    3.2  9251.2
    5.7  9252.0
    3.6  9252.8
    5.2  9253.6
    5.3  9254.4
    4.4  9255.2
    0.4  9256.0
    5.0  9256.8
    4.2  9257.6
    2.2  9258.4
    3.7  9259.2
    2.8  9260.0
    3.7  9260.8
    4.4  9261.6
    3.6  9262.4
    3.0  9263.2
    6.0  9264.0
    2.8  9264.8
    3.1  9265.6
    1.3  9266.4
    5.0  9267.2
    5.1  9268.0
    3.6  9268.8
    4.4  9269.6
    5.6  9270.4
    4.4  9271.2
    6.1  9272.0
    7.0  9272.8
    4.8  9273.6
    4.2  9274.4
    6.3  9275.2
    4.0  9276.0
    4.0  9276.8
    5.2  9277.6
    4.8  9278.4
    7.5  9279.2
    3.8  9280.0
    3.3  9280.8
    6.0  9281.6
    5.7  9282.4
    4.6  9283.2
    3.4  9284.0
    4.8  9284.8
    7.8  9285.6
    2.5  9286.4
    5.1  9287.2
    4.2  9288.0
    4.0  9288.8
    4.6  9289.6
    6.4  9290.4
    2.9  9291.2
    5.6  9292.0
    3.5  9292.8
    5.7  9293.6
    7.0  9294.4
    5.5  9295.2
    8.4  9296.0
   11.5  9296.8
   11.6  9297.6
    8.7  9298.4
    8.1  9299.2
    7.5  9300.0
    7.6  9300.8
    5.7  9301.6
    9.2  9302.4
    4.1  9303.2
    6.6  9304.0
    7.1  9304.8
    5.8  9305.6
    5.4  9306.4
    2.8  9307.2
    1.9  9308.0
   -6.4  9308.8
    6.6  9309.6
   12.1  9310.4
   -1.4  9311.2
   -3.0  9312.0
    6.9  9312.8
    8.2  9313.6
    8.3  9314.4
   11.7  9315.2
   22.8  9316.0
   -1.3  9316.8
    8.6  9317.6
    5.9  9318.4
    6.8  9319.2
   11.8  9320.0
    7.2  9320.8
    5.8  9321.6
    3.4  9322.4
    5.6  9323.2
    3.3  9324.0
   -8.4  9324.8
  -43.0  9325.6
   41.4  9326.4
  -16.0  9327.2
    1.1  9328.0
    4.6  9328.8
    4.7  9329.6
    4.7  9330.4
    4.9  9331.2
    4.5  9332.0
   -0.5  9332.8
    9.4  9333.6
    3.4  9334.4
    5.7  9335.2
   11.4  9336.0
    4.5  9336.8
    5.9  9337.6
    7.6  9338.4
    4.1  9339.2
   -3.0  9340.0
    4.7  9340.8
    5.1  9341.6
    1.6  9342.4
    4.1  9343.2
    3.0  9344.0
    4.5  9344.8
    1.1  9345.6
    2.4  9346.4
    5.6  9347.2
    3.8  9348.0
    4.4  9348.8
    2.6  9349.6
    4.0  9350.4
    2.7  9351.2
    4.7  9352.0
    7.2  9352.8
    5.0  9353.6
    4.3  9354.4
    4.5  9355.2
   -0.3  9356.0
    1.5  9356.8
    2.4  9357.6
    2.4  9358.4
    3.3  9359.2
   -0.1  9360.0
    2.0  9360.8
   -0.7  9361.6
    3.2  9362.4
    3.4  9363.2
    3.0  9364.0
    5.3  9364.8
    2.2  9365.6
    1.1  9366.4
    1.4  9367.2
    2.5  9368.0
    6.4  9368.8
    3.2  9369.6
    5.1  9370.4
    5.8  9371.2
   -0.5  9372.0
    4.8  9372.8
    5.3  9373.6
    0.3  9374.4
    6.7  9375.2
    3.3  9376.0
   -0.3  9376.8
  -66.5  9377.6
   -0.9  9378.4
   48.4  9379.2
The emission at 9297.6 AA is [O III] 5007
